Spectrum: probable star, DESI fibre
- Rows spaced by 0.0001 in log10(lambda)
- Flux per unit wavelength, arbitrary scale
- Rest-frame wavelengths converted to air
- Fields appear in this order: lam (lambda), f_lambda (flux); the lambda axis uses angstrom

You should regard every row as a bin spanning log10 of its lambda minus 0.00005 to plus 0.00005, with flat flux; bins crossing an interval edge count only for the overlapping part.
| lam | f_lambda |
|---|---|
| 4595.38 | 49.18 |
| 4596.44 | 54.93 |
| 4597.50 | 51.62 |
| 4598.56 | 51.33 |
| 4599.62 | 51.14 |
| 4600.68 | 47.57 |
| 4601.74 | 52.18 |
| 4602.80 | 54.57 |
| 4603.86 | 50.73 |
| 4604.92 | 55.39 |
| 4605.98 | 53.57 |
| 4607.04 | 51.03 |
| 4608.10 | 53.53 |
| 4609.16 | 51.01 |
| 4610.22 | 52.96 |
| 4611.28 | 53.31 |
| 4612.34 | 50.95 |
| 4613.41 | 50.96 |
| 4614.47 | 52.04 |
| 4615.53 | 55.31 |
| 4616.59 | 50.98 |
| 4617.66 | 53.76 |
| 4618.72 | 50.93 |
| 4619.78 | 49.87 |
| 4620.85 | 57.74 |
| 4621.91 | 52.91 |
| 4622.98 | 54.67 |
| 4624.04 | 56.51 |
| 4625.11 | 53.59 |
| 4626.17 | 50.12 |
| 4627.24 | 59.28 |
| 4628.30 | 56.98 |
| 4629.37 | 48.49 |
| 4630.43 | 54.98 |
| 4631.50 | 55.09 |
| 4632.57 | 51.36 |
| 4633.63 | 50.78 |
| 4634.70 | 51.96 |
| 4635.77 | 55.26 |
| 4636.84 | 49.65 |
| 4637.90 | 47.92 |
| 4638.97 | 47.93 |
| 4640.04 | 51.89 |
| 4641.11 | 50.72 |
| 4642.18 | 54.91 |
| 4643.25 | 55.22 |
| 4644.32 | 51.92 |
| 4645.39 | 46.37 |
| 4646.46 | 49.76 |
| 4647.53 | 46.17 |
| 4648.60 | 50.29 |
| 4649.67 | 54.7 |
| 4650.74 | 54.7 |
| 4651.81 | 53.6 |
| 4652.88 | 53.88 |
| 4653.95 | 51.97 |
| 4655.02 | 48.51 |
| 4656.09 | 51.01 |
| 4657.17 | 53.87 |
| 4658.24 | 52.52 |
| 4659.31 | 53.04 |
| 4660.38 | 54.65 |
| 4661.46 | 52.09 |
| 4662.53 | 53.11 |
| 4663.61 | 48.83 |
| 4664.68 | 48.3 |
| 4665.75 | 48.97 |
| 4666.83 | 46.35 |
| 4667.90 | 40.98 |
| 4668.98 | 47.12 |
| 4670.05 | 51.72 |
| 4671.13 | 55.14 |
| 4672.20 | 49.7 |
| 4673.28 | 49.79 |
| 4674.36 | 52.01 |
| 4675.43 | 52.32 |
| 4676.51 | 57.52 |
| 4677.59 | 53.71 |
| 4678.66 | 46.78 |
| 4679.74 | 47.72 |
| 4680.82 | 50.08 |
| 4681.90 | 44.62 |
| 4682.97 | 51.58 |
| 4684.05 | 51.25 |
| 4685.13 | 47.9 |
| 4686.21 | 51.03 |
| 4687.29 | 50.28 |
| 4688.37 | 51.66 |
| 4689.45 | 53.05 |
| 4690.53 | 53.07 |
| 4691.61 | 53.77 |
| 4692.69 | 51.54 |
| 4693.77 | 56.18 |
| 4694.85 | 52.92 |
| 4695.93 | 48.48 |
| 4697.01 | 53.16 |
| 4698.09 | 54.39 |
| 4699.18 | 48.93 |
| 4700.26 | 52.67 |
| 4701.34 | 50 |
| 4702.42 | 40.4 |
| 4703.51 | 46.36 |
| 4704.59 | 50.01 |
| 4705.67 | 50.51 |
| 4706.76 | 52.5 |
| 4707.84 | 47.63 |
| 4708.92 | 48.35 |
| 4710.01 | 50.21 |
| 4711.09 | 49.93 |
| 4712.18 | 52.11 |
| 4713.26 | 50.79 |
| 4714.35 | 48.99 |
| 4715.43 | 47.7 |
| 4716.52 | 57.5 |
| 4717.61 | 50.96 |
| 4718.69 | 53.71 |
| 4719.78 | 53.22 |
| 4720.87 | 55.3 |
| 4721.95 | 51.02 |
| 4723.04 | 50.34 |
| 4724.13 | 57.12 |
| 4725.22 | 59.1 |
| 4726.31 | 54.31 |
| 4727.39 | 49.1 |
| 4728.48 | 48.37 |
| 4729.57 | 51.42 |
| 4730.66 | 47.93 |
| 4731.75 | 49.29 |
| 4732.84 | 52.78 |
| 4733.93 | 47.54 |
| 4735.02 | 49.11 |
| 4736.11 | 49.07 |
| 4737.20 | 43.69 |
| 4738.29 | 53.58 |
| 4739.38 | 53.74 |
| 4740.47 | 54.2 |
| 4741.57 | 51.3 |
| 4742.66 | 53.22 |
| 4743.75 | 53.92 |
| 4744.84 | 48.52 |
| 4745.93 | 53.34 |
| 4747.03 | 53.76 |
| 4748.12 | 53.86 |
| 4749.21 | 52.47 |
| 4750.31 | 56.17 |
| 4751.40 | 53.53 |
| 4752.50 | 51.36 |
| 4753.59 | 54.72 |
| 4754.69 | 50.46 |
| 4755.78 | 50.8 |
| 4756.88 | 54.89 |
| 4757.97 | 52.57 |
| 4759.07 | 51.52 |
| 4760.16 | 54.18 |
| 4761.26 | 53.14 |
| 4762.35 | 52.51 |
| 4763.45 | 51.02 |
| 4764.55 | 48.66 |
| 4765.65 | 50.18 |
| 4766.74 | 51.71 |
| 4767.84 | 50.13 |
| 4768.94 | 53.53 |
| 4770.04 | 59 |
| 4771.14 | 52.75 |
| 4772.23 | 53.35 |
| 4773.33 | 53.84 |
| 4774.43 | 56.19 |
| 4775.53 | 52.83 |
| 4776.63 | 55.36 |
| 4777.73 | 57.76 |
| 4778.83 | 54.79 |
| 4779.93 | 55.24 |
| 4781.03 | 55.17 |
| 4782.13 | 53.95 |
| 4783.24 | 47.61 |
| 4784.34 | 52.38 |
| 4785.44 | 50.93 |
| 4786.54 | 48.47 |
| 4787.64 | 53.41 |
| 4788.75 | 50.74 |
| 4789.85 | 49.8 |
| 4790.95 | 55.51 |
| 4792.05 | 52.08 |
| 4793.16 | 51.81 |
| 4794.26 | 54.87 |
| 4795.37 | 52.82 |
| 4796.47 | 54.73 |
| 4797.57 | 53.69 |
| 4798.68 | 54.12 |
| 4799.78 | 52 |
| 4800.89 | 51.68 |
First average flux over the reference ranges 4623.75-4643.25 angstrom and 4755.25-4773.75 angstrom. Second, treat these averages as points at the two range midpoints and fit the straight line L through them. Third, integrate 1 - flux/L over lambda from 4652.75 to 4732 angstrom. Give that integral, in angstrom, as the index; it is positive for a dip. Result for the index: 2.47 angstrom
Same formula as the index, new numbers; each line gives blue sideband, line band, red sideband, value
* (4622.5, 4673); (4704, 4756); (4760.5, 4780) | 1.16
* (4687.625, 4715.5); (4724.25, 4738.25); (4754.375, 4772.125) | 0.27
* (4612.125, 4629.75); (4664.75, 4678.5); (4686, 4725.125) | 0.49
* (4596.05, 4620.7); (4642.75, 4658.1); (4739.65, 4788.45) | 0.24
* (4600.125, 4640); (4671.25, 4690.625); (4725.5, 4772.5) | 0.54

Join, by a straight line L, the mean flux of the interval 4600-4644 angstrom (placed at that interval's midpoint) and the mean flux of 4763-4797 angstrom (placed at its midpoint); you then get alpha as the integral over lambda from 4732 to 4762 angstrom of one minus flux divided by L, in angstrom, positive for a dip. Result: 0.4 angstrom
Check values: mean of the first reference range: 52.6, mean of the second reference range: 52.9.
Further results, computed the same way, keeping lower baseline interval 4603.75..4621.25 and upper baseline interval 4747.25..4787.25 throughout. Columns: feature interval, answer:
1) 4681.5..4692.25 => 0.4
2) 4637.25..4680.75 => 1.5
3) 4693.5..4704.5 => 0.5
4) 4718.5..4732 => 0.1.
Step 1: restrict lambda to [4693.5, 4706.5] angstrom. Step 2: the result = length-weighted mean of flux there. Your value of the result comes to 50.2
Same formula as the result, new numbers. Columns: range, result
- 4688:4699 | 52.7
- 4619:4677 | 51.8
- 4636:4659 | 51.4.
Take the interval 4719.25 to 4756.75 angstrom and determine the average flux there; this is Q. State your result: 52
